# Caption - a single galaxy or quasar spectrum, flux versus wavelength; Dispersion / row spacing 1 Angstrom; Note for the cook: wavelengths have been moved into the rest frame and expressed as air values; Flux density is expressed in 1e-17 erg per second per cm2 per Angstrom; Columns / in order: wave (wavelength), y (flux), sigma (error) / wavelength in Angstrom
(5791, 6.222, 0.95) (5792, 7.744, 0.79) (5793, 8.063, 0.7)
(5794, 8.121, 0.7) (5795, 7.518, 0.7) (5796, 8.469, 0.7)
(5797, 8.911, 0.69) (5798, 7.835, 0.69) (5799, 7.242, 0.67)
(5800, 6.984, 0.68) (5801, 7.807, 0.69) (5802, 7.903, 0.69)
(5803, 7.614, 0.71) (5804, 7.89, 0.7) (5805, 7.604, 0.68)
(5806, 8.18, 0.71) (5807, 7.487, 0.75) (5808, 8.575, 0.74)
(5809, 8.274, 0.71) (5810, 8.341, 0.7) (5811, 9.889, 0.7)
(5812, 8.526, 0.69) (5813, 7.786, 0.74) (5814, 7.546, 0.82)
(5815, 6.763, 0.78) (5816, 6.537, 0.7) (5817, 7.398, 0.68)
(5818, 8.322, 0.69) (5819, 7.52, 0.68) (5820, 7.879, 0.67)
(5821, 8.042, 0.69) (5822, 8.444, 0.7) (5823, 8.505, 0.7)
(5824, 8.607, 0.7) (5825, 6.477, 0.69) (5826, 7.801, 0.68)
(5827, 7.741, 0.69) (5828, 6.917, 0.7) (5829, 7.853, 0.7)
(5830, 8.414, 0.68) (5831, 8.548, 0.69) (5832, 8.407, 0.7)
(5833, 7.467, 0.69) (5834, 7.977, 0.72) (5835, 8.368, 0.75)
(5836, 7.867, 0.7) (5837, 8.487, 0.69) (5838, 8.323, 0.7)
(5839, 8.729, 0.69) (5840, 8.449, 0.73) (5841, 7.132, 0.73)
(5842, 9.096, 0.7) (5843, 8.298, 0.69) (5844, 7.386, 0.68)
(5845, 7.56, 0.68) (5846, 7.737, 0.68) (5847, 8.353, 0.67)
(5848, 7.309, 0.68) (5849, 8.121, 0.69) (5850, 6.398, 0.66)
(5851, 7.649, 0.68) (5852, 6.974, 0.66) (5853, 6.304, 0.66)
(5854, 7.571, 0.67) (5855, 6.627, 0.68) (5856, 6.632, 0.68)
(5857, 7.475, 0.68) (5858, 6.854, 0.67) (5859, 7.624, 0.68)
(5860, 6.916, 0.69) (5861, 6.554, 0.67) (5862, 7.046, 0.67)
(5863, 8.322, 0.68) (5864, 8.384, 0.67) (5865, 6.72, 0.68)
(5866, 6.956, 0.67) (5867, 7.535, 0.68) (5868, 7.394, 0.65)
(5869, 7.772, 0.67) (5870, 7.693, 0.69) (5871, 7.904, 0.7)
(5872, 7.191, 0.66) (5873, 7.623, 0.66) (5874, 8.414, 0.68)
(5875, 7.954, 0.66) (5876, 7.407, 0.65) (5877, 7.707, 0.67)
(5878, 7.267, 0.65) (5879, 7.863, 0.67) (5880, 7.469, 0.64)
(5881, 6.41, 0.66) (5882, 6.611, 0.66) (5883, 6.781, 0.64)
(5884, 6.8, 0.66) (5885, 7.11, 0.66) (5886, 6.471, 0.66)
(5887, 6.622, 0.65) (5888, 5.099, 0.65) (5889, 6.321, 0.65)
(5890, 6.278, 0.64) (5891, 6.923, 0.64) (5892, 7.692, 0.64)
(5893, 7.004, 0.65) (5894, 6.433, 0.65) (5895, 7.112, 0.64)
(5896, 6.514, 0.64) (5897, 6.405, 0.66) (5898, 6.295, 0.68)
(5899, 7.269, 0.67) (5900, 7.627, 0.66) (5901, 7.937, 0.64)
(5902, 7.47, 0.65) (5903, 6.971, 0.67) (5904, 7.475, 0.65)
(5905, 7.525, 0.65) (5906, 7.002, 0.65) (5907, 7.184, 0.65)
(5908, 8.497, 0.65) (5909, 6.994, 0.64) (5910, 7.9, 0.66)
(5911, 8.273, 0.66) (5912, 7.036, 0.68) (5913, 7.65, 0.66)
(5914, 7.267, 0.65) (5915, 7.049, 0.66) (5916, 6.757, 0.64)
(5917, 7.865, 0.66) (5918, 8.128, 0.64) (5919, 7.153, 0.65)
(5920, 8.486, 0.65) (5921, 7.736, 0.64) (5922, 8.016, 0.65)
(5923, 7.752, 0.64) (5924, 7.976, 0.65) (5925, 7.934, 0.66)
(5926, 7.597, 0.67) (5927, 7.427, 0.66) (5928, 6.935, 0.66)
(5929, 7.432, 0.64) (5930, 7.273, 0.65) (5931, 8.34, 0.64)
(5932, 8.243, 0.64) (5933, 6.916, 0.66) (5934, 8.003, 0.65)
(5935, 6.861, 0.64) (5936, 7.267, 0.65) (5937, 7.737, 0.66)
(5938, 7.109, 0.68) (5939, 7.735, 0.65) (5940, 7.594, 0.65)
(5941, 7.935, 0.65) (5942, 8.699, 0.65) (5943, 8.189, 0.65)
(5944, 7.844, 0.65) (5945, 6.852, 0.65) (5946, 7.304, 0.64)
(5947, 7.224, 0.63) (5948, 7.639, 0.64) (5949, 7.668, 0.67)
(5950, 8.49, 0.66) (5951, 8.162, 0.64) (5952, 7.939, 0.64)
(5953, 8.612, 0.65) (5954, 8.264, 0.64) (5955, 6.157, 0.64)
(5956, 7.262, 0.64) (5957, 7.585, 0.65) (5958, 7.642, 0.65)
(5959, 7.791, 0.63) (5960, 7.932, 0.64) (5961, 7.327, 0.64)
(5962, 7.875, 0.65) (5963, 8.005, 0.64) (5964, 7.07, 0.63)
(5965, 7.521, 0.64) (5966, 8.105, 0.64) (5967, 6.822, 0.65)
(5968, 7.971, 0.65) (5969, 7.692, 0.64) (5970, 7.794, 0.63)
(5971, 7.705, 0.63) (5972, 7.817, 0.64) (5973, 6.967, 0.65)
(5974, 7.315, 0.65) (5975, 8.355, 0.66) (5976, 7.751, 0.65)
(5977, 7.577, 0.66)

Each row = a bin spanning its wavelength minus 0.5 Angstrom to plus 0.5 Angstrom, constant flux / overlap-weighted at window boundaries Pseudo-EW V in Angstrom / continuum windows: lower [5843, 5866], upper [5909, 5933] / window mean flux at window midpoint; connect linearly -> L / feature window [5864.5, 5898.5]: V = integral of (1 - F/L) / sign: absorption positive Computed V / 1.8 Angstrom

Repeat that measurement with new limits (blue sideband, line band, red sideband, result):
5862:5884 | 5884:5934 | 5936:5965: 1.8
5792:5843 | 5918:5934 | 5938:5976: 0.1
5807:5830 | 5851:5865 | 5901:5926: 1.1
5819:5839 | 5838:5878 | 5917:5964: 2.0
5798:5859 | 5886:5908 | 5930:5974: 2.2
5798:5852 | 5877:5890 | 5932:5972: 1.7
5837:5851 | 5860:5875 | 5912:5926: 0.6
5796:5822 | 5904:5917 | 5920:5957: 0.5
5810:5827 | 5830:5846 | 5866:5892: -1.0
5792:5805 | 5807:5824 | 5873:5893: -0.8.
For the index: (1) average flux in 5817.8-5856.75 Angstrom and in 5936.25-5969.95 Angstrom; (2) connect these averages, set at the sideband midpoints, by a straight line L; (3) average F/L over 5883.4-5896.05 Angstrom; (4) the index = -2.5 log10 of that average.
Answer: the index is 0.17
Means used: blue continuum 7.8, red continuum 7.69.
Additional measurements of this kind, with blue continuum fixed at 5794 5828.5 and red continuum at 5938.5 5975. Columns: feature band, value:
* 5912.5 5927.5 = 0.01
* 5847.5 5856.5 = 0.11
